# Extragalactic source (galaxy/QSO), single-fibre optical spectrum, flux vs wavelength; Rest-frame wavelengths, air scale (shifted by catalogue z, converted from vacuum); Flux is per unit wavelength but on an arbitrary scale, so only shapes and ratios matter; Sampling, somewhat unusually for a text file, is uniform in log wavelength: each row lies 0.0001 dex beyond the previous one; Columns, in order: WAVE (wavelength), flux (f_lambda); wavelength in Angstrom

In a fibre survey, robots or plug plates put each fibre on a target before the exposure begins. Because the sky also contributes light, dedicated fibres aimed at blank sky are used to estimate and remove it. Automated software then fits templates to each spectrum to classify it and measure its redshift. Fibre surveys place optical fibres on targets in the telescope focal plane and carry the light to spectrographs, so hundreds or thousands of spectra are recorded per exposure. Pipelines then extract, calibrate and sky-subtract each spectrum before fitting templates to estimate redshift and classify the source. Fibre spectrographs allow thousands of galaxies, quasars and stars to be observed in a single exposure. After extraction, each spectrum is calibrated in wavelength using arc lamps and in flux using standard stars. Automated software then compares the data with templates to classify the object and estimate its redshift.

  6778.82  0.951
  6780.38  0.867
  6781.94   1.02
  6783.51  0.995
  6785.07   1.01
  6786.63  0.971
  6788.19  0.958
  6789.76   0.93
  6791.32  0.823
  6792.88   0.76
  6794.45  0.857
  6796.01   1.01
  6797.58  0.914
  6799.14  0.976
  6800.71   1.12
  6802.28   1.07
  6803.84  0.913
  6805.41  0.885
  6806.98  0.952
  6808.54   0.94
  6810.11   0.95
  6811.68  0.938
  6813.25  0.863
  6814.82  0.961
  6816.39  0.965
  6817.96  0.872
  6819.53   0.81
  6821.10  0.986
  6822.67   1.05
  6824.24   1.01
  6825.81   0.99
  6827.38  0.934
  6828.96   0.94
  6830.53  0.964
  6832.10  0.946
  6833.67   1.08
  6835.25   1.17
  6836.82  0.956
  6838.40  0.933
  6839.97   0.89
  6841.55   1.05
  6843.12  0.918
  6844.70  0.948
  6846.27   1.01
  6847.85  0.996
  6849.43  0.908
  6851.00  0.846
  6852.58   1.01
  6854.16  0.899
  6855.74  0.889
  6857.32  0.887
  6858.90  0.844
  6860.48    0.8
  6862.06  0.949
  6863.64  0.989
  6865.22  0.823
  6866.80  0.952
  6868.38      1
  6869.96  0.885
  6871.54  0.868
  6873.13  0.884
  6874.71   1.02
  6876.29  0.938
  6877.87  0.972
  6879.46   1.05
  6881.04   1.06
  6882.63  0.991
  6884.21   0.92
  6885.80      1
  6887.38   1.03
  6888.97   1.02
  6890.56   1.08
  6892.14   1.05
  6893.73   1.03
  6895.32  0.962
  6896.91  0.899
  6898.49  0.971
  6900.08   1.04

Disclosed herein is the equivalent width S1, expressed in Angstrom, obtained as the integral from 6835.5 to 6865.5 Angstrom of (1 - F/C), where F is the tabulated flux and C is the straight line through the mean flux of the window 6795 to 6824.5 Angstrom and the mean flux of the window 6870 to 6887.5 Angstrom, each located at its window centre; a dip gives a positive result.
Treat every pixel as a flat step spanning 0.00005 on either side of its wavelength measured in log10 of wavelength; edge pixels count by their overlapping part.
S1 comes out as 1.07 Angstrom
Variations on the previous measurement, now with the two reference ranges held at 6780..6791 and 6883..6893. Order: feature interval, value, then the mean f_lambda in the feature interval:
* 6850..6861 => 1.3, 0.885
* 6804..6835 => 0.9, 0.952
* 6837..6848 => 0.3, 0.961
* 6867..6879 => 0.8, 0.942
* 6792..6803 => 0.1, 0.956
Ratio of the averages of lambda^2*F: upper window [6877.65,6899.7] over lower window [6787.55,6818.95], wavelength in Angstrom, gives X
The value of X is 1.10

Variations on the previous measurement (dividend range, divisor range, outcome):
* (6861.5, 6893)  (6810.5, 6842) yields 1.03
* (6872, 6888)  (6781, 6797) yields 1.08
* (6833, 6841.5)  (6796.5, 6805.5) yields 1.03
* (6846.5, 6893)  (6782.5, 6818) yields 1.03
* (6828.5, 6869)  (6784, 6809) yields 1.02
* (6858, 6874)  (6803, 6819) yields 0.99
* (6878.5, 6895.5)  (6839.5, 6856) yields 1.09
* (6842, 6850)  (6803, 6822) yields 1.05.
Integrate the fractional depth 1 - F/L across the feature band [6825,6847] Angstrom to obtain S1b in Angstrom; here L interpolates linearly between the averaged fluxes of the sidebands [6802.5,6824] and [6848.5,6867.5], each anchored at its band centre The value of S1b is -1.5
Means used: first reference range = 0.935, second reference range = 0.9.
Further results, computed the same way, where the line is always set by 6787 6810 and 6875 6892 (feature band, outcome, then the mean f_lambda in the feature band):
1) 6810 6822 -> 0.4 Angstrom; 0.917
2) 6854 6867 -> 1.3 Angstrom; 0.889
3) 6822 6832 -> -0.2 Angstrom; 0.978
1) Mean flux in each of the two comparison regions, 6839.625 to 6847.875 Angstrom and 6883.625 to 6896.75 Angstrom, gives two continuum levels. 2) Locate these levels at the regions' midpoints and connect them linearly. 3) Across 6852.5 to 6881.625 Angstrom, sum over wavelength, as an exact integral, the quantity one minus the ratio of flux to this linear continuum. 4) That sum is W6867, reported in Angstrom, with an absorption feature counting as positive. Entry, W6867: 1.74 Angstrom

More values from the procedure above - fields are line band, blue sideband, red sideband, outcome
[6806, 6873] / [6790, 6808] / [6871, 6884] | 0.89 Angstrom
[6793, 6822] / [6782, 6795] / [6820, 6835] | 0.44 Angstrom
